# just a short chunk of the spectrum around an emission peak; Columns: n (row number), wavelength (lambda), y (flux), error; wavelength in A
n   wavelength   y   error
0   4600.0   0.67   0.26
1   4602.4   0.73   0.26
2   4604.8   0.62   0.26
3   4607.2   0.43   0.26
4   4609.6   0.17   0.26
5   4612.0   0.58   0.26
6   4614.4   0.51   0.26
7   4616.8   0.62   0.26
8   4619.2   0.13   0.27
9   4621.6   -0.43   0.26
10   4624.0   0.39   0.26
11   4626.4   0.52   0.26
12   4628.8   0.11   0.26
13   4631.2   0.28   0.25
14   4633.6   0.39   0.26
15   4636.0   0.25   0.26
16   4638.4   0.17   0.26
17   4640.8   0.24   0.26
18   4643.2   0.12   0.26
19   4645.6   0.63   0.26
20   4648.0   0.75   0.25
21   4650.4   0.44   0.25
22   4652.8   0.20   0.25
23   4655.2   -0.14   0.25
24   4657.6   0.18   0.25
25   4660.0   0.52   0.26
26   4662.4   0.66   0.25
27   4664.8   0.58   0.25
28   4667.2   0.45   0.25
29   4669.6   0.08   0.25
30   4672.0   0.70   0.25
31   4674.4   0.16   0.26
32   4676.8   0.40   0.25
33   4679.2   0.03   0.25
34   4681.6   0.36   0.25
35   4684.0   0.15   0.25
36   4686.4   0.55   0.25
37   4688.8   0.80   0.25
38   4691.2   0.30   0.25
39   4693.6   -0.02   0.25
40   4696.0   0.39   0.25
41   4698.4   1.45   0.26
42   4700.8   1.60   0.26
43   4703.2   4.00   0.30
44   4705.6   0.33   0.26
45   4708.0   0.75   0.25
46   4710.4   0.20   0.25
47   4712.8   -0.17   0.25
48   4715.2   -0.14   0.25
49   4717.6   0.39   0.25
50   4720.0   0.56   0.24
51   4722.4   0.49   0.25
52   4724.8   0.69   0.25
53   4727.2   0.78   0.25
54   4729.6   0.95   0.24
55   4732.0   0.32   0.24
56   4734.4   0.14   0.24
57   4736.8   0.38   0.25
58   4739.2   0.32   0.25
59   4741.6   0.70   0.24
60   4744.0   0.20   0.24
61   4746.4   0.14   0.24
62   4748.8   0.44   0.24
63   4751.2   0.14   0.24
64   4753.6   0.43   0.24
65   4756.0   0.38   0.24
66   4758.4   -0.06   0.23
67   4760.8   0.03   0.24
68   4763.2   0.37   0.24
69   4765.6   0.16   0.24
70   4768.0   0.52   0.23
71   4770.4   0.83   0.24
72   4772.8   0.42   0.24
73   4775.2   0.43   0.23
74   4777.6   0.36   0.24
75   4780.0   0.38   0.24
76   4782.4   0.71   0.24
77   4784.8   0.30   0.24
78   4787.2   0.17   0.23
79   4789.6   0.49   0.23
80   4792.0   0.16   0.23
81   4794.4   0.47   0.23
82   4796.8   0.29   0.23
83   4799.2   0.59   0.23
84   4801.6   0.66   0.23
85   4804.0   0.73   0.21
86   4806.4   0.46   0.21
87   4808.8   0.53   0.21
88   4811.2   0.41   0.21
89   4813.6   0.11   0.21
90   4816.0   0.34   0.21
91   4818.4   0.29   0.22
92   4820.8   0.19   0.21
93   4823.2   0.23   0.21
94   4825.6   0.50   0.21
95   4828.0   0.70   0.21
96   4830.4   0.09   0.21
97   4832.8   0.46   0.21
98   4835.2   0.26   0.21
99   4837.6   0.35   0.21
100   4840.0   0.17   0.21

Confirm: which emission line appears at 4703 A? [O II]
